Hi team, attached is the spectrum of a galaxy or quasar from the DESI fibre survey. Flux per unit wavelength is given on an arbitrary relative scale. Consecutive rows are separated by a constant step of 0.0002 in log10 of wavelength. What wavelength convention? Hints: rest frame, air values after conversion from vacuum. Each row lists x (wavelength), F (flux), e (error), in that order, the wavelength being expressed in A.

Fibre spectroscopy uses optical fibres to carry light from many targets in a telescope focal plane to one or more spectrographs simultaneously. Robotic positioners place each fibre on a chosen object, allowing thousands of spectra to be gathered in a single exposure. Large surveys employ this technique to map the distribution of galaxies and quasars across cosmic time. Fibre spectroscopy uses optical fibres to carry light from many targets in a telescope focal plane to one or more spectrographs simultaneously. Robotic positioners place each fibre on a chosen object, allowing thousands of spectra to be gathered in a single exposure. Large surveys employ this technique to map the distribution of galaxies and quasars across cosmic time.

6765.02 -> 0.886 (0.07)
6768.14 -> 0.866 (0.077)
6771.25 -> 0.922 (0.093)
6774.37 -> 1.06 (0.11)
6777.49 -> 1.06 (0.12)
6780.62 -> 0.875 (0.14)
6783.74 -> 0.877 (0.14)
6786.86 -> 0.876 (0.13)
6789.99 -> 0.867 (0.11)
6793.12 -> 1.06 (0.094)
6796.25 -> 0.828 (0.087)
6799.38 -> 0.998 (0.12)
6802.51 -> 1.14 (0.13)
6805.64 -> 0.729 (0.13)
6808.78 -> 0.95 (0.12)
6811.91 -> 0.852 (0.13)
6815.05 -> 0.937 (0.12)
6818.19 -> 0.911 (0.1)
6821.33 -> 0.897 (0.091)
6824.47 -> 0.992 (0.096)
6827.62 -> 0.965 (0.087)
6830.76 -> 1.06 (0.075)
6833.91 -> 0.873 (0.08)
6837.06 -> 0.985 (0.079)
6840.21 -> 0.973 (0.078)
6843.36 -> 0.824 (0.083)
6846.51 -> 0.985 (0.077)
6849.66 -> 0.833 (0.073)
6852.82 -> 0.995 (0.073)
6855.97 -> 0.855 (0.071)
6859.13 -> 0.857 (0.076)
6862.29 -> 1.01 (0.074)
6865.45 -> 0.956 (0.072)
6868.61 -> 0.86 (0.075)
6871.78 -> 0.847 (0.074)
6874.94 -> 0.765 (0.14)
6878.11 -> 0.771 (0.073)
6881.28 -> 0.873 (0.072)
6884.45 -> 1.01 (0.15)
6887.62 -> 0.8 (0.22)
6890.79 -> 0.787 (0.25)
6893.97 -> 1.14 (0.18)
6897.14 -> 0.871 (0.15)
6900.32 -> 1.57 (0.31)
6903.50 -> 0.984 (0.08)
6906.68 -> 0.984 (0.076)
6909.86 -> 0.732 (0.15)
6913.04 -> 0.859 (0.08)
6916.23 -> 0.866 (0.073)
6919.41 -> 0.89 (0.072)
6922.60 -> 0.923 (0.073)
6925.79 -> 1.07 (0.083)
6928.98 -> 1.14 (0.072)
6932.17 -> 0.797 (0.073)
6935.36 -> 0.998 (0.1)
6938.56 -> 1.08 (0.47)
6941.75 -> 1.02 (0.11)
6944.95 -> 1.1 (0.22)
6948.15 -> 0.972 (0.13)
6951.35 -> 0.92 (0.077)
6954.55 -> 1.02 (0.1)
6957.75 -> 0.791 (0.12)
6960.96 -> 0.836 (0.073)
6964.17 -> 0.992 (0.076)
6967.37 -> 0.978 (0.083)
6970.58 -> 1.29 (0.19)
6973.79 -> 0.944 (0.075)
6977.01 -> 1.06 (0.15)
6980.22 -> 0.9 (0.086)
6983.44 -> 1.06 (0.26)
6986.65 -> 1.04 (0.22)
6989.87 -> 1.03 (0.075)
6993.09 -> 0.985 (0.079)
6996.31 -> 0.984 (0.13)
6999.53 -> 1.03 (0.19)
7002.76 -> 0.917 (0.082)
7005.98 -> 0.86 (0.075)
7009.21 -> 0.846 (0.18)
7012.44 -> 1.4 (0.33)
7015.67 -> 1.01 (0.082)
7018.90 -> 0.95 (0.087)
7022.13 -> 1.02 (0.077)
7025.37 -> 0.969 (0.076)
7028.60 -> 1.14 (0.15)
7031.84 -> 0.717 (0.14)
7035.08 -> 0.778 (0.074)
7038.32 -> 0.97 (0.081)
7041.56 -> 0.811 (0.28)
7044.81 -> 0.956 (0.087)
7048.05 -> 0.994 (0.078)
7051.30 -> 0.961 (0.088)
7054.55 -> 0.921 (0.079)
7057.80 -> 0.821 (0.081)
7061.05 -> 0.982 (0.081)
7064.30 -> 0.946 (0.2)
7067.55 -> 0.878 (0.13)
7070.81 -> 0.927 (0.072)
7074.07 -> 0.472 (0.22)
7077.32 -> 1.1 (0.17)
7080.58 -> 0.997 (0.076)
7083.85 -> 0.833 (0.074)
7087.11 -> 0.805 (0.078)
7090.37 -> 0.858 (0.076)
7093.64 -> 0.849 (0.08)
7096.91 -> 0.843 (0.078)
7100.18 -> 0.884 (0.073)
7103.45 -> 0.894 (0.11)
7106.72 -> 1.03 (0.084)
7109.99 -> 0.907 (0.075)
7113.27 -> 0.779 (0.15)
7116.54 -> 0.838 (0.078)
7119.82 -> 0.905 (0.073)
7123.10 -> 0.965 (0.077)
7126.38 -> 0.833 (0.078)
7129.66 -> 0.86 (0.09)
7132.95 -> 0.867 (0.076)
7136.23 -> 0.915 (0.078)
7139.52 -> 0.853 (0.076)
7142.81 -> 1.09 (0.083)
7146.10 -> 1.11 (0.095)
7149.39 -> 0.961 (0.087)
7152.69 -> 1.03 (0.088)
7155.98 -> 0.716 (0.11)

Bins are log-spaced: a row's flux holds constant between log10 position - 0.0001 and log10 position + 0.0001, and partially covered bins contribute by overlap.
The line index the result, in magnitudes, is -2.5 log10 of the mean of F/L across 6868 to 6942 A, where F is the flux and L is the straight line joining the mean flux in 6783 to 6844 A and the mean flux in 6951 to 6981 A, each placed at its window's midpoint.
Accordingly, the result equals 0.02 mag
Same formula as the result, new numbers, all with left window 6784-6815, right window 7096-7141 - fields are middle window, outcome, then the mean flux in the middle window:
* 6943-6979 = -0.10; 0.99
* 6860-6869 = -0.04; 0.946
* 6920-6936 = -0.08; 0.979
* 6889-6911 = -0.12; 1.01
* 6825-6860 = -0.02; 0.931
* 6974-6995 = -0.12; 1.01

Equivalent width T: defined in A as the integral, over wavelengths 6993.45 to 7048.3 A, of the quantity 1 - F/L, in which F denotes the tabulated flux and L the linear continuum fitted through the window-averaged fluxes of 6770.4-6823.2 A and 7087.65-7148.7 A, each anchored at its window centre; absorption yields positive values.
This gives -3.0 A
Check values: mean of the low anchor 0.932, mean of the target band 0.962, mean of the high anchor 0.904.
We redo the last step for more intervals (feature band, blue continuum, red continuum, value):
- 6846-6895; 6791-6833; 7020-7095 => 2.2 A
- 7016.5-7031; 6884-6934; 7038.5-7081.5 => -1.3 A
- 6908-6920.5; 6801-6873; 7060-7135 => 1.0 A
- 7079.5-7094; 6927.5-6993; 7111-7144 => 0.8 A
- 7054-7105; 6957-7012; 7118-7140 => 2.5 A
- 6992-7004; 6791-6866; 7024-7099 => -1.0 A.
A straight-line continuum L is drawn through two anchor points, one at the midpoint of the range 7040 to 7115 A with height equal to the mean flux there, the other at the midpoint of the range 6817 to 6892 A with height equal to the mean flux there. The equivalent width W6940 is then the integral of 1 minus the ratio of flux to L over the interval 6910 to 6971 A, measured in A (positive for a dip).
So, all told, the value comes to -4.5 A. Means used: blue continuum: 0.904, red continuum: 0.889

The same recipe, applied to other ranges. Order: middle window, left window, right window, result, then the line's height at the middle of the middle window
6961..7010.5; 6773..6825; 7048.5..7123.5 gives -4.7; 0.904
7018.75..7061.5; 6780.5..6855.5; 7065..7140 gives -1.9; 0.887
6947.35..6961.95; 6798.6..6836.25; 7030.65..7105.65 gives 0.0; 0.908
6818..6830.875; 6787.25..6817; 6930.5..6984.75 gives -0.3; 0.935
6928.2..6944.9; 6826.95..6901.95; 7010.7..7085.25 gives -1.3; 0.936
